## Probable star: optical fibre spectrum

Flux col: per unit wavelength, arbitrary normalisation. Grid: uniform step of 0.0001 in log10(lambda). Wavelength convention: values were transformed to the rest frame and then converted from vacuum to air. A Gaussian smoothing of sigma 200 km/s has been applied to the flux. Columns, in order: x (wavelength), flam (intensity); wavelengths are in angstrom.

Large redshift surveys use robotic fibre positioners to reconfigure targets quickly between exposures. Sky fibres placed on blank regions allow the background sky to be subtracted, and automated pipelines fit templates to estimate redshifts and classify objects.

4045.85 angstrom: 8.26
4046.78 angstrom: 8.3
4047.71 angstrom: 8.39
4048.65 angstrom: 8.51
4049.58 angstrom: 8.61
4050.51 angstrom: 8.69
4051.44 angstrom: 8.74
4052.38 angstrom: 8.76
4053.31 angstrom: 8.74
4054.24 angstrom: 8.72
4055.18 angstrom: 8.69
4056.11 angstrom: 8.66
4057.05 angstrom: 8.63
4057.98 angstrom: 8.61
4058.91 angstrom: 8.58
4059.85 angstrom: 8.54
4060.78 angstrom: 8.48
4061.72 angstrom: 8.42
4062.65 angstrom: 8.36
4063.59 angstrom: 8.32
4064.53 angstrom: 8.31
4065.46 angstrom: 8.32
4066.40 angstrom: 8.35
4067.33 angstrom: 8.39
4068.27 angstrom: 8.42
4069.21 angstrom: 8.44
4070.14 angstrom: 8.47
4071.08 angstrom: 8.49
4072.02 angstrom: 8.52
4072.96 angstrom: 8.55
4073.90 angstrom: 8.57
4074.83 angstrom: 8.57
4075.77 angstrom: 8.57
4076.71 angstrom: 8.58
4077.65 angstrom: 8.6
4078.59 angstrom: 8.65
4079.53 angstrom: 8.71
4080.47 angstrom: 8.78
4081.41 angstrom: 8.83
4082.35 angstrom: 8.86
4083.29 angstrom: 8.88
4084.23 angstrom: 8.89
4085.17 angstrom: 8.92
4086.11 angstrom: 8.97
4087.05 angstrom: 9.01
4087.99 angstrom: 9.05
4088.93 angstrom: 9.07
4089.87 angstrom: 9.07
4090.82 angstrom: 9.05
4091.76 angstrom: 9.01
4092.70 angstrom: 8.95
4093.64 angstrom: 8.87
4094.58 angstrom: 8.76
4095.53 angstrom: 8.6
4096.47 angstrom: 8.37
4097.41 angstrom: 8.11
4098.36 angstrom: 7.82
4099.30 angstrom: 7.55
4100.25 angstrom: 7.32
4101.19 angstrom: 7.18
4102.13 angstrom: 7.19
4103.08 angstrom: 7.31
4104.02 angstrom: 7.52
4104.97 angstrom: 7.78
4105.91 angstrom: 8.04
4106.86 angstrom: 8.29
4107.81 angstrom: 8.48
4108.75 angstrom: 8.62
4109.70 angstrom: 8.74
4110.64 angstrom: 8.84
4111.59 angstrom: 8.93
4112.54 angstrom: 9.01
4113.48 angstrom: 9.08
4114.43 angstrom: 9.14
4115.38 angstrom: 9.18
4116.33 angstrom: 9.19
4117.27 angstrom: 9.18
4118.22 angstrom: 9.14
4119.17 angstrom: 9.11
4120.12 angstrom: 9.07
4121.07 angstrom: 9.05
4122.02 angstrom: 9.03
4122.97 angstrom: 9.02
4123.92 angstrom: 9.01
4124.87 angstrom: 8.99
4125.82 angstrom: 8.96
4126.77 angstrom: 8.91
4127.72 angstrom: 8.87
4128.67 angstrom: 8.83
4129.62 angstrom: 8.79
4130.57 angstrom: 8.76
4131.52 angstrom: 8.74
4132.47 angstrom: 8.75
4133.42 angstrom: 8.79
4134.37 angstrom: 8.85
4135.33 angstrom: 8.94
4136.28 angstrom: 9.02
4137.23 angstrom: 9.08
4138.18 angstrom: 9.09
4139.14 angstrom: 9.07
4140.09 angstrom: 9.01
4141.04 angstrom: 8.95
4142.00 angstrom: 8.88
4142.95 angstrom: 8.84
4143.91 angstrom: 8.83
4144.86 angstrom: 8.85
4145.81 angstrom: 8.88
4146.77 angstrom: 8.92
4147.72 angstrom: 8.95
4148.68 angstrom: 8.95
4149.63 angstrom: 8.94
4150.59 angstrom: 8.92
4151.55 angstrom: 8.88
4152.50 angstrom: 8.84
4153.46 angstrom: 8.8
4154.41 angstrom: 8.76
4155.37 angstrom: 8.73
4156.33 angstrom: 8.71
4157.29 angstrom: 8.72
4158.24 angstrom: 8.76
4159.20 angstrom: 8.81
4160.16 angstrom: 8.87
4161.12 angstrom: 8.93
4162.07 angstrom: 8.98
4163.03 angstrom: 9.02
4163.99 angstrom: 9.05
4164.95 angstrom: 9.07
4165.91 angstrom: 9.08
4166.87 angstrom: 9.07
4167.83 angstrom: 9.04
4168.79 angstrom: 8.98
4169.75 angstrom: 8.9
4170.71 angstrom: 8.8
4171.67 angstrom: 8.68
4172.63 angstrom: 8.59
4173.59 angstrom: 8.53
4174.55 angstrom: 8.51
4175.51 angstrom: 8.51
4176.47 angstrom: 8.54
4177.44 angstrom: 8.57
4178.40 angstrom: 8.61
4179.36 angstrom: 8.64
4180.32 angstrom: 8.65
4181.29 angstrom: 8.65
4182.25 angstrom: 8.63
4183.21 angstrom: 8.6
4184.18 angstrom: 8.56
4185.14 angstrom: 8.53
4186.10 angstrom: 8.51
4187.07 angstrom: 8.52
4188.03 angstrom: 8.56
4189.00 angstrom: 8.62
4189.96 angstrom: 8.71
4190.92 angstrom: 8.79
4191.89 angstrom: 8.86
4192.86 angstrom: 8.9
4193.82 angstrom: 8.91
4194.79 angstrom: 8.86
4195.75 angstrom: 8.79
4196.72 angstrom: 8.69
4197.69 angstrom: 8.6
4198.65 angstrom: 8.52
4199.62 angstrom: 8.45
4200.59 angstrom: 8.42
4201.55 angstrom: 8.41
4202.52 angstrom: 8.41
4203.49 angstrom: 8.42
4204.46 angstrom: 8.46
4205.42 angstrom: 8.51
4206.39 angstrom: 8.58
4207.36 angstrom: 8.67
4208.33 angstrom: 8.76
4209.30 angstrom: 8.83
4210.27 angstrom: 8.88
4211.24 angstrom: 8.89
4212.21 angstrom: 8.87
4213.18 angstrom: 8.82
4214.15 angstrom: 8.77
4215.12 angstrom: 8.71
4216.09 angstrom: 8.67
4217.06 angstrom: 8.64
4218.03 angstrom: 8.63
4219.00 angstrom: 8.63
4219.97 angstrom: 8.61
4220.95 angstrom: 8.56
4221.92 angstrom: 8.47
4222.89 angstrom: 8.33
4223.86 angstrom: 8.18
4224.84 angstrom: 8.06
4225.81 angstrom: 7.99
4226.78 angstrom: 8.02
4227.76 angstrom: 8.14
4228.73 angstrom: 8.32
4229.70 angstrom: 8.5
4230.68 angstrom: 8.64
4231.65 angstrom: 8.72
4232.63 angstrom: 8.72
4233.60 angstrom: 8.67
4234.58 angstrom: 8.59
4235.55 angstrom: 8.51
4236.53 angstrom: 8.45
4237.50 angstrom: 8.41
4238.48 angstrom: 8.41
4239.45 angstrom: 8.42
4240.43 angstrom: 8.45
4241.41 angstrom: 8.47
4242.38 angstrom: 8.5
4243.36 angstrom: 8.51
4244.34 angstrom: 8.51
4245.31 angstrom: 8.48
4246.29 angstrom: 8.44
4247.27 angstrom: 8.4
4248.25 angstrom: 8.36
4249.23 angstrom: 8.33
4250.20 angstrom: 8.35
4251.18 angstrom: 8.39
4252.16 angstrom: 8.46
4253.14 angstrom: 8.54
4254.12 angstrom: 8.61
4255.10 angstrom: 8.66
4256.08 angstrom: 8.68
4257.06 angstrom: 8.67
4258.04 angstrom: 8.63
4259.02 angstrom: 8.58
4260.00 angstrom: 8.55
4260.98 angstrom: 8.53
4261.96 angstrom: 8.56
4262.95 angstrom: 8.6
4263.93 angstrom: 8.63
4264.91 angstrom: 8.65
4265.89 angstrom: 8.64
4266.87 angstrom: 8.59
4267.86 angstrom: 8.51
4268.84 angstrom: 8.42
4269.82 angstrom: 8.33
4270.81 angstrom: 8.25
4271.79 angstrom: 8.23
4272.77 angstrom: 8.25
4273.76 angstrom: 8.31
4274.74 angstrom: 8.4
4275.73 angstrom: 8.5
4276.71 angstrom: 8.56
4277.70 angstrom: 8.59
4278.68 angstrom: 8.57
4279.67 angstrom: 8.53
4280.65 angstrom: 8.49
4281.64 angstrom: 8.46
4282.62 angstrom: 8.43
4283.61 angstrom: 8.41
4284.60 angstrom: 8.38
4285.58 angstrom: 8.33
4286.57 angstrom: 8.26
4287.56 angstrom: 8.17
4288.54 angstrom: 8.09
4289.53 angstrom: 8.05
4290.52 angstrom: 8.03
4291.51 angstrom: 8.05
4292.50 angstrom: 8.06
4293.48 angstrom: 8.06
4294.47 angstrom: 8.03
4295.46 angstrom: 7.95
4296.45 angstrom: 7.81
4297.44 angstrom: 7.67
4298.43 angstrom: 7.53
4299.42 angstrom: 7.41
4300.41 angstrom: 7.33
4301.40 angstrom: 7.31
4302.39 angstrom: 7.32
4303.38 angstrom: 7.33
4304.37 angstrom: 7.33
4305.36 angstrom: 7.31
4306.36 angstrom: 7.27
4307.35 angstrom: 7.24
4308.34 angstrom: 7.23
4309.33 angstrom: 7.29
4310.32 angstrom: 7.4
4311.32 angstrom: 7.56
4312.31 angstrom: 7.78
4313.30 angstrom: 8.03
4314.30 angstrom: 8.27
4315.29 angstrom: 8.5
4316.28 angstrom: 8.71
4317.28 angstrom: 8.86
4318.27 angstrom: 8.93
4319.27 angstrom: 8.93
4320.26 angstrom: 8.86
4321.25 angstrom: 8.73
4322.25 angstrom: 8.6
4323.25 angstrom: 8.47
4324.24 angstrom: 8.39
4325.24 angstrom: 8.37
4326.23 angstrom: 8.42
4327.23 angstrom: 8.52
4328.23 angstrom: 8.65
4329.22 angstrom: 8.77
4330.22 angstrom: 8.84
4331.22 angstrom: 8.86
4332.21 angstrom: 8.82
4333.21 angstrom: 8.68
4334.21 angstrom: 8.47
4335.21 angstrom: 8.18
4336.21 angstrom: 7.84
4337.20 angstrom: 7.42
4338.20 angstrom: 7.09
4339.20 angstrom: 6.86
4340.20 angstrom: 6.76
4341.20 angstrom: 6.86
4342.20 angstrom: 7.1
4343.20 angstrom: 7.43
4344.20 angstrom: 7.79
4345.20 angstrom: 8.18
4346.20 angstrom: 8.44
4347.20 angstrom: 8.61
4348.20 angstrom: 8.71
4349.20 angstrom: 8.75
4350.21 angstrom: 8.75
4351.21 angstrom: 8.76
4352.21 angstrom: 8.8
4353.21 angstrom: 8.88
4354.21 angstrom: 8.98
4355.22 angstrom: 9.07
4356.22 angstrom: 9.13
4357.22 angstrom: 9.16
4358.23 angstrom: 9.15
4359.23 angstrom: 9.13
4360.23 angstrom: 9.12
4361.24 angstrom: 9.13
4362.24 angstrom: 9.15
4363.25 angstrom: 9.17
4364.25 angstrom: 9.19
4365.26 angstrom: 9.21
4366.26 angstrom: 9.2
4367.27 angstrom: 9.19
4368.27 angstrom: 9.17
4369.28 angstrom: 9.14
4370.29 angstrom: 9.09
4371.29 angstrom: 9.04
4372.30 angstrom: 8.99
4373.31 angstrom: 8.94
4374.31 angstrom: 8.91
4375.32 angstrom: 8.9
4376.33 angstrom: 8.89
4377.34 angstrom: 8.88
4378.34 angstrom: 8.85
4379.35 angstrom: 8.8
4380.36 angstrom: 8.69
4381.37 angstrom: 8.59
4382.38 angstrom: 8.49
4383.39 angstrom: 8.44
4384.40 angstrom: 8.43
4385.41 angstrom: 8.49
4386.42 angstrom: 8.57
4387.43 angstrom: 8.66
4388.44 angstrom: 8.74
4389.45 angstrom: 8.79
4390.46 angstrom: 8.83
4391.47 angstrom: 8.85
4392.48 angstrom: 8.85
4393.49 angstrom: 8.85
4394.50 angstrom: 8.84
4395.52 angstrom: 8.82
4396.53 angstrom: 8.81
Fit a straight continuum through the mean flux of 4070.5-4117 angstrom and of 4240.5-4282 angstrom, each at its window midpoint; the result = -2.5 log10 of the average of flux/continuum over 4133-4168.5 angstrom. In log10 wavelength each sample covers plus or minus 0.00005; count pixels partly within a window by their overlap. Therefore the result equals -0.05 mag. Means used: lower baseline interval 8.55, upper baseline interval 8.49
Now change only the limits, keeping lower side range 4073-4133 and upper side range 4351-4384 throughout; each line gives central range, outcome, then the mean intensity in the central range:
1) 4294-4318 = 0.16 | 7.7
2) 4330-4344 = 0.15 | 7.78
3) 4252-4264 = 0.03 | 8.59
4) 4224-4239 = 0.05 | 8.4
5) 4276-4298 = 0.08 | 8.23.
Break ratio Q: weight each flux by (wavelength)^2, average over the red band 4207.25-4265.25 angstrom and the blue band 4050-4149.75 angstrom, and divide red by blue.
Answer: 1.05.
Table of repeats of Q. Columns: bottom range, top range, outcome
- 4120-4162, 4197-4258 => 1.00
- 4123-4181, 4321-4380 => 1.07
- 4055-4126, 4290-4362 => 1.06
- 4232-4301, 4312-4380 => 1.07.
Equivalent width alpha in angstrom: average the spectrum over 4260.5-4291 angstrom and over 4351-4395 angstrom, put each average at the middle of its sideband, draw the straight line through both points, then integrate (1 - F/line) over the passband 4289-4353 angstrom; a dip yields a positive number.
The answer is 4.47 angstrom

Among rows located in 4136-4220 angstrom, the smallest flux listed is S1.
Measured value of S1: 8.41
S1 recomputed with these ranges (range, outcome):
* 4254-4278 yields 8.23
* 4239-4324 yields 7.23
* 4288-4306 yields 7.31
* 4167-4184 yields 8.51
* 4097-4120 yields 7.18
